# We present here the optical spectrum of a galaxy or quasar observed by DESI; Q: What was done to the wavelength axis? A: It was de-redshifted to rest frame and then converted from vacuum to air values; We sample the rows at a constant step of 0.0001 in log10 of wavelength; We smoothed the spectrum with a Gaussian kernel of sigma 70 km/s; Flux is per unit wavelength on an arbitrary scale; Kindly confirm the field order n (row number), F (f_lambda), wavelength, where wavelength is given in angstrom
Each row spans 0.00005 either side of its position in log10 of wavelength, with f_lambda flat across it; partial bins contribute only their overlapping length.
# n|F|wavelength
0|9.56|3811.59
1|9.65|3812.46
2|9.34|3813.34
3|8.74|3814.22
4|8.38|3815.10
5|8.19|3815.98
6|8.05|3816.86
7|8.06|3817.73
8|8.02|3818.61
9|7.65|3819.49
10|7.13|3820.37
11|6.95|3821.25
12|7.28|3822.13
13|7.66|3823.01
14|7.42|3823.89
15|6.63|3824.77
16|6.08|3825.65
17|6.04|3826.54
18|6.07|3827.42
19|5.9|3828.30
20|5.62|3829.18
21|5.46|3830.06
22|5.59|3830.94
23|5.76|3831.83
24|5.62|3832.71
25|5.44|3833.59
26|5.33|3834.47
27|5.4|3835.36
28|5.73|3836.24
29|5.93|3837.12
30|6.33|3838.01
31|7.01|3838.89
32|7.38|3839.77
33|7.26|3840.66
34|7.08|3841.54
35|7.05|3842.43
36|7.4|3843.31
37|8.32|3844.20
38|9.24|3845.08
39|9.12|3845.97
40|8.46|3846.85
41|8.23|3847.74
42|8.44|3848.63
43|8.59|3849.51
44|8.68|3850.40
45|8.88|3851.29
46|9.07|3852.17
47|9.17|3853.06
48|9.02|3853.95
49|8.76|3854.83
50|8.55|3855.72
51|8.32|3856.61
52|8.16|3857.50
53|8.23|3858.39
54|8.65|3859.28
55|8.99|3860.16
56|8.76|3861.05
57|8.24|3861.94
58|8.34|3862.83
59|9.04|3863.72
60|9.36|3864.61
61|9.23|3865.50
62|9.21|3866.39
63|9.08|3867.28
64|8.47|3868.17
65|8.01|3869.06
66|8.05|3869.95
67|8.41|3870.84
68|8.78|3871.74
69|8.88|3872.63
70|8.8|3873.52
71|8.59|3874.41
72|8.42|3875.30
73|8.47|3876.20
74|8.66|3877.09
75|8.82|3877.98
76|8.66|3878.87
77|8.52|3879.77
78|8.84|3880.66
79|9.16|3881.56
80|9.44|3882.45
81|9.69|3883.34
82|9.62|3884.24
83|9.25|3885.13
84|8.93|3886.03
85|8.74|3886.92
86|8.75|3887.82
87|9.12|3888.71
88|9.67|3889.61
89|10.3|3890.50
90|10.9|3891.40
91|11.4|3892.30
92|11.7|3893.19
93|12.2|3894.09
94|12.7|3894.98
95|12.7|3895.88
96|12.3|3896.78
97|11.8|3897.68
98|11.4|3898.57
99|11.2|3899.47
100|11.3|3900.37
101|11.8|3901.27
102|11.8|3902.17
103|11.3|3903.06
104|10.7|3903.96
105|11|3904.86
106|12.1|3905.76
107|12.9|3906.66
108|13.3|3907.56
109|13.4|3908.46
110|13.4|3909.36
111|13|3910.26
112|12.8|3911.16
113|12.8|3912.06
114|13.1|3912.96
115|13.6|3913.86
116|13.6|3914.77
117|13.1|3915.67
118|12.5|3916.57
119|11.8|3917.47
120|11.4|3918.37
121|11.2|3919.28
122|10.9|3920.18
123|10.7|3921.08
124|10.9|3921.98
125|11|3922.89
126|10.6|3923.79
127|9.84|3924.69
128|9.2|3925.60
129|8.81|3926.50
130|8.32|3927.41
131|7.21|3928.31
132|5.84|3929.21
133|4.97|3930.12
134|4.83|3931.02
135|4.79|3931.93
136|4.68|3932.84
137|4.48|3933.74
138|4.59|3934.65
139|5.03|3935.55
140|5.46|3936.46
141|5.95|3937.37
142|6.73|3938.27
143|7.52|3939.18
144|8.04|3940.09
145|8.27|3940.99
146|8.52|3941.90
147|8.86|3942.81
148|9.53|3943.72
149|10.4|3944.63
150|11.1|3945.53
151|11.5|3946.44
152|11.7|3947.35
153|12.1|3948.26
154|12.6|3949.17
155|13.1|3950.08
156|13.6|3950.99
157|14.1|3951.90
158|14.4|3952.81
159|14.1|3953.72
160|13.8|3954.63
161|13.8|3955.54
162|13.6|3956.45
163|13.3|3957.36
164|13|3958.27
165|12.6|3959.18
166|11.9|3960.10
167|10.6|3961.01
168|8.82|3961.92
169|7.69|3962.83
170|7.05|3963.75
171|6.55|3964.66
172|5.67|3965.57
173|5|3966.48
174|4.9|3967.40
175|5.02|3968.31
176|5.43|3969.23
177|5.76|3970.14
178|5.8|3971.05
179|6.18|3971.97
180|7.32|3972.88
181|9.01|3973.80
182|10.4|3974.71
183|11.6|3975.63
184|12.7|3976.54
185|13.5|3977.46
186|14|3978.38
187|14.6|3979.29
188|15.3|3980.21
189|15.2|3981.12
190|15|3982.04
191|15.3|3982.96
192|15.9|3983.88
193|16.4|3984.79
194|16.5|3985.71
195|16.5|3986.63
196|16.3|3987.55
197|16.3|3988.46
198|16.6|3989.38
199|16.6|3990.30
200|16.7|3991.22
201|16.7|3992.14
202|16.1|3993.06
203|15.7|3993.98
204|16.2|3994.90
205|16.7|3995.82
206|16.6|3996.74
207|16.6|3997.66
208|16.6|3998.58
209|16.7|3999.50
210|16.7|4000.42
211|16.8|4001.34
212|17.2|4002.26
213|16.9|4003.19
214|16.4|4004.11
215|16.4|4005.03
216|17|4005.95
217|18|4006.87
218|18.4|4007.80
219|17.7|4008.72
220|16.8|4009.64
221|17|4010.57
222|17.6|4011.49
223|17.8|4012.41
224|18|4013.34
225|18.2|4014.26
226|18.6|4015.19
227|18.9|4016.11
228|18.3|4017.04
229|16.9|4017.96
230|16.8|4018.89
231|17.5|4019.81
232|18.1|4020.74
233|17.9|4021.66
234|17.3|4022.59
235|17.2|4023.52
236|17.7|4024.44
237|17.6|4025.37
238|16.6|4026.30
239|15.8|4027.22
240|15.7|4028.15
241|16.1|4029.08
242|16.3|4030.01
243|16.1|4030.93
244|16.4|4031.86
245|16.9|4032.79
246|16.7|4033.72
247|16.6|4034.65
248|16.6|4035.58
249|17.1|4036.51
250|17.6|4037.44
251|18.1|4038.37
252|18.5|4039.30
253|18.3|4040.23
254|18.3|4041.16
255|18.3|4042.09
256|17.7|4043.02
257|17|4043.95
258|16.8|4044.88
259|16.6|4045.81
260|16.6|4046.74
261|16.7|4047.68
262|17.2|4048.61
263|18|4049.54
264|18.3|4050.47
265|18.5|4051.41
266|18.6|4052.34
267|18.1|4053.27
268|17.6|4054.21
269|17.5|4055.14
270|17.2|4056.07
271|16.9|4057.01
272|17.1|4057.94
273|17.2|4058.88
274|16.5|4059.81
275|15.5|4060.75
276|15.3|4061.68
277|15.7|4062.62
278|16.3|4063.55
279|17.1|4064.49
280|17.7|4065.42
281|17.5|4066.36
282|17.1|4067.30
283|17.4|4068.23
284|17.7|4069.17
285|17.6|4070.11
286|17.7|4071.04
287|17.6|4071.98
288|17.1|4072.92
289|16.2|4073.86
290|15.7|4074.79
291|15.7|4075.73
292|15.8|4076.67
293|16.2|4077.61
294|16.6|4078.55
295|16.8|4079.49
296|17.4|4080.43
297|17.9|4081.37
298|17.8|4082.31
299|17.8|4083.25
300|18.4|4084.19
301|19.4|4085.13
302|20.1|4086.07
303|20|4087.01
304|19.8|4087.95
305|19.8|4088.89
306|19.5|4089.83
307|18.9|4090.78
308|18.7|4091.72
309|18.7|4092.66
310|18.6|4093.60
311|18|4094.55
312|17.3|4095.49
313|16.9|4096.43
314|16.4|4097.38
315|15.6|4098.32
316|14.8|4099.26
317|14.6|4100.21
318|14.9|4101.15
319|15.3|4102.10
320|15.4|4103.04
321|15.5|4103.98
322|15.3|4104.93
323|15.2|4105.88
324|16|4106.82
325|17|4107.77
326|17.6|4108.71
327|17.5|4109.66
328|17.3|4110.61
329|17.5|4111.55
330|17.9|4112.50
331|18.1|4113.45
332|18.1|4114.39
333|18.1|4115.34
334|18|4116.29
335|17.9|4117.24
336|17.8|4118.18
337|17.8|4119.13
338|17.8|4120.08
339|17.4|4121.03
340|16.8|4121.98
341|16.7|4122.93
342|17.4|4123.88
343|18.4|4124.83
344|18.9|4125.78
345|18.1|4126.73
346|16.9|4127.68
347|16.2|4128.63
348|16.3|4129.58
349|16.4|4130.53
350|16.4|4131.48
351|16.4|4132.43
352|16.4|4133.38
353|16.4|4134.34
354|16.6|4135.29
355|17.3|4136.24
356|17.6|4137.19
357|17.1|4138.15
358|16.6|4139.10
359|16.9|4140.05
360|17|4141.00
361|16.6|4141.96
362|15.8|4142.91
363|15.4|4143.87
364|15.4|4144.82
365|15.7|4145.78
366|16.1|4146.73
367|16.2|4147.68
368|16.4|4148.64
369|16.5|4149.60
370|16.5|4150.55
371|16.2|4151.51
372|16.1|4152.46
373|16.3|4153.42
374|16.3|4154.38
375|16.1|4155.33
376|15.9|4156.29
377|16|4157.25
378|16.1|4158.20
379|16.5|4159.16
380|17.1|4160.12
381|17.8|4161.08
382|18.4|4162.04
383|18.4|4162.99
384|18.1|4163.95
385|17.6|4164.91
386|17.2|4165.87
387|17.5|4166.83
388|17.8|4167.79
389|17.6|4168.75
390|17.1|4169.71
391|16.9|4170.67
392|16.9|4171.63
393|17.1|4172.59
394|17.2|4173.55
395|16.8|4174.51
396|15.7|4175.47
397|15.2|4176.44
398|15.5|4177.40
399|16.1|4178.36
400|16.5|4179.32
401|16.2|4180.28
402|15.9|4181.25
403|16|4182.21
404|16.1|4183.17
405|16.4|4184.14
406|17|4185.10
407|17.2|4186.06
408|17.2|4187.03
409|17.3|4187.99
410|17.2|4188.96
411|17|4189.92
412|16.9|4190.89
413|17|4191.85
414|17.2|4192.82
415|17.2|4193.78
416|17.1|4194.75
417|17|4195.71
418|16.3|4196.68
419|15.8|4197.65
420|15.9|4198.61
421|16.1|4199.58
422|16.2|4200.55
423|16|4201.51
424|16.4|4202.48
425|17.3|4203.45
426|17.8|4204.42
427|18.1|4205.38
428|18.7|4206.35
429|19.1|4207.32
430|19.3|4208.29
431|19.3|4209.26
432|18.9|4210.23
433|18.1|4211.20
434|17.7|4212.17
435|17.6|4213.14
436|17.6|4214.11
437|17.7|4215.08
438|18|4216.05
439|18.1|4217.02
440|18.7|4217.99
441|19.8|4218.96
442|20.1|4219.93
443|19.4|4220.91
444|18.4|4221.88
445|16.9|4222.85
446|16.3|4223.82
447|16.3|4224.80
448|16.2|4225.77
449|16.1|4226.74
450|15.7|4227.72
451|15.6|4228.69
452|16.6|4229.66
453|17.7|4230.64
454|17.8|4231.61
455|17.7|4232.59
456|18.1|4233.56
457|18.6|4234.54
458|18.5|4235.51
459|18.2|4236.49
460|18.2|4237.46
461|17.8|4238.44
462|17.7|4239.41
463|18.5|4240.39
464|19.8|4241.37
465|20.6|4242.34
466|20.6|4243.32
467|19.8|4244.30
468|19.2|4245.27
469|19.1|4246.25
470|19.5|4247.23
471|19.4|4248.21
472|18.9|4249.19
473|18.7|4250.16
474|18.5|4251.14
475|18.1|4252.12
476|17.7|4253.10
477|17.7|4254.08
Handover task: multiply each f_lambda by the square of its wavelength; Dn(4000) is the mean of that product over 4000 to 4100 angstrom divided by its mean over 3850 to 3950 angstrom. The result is 1.9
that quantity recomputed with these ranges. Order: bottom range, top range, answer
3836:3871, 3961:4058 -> 2.02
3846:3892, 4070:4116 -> 2.18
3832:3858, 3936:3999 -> 1.65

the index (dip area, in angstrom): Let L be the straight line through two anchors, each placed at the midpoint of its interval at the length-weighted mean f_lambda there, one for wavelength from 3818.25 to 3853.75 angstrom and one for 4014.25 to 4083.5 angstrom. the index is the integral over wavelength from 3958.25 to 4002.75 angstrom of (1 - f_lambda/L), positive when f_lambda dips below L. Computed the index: 4.3 angstrom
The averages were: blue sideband 7.12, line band 12.7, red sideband 17.2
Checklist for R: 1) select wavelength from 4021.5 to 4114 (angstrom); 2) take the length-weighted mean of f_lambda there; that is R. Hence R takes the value 17.2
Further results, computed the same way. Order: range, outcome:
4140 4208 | 16.7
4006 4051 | 17.4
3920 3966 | 9.46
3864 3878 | 8.7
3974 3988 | 14.5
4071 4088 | 17.5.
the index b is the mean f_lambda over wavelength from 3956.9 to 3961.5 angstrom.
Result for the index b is 12.3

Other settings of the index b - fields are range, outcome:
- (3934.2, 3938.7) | 5.55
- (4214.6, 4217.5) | 17.9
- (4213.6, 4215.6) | 17.7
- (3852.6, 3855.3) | 8.98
